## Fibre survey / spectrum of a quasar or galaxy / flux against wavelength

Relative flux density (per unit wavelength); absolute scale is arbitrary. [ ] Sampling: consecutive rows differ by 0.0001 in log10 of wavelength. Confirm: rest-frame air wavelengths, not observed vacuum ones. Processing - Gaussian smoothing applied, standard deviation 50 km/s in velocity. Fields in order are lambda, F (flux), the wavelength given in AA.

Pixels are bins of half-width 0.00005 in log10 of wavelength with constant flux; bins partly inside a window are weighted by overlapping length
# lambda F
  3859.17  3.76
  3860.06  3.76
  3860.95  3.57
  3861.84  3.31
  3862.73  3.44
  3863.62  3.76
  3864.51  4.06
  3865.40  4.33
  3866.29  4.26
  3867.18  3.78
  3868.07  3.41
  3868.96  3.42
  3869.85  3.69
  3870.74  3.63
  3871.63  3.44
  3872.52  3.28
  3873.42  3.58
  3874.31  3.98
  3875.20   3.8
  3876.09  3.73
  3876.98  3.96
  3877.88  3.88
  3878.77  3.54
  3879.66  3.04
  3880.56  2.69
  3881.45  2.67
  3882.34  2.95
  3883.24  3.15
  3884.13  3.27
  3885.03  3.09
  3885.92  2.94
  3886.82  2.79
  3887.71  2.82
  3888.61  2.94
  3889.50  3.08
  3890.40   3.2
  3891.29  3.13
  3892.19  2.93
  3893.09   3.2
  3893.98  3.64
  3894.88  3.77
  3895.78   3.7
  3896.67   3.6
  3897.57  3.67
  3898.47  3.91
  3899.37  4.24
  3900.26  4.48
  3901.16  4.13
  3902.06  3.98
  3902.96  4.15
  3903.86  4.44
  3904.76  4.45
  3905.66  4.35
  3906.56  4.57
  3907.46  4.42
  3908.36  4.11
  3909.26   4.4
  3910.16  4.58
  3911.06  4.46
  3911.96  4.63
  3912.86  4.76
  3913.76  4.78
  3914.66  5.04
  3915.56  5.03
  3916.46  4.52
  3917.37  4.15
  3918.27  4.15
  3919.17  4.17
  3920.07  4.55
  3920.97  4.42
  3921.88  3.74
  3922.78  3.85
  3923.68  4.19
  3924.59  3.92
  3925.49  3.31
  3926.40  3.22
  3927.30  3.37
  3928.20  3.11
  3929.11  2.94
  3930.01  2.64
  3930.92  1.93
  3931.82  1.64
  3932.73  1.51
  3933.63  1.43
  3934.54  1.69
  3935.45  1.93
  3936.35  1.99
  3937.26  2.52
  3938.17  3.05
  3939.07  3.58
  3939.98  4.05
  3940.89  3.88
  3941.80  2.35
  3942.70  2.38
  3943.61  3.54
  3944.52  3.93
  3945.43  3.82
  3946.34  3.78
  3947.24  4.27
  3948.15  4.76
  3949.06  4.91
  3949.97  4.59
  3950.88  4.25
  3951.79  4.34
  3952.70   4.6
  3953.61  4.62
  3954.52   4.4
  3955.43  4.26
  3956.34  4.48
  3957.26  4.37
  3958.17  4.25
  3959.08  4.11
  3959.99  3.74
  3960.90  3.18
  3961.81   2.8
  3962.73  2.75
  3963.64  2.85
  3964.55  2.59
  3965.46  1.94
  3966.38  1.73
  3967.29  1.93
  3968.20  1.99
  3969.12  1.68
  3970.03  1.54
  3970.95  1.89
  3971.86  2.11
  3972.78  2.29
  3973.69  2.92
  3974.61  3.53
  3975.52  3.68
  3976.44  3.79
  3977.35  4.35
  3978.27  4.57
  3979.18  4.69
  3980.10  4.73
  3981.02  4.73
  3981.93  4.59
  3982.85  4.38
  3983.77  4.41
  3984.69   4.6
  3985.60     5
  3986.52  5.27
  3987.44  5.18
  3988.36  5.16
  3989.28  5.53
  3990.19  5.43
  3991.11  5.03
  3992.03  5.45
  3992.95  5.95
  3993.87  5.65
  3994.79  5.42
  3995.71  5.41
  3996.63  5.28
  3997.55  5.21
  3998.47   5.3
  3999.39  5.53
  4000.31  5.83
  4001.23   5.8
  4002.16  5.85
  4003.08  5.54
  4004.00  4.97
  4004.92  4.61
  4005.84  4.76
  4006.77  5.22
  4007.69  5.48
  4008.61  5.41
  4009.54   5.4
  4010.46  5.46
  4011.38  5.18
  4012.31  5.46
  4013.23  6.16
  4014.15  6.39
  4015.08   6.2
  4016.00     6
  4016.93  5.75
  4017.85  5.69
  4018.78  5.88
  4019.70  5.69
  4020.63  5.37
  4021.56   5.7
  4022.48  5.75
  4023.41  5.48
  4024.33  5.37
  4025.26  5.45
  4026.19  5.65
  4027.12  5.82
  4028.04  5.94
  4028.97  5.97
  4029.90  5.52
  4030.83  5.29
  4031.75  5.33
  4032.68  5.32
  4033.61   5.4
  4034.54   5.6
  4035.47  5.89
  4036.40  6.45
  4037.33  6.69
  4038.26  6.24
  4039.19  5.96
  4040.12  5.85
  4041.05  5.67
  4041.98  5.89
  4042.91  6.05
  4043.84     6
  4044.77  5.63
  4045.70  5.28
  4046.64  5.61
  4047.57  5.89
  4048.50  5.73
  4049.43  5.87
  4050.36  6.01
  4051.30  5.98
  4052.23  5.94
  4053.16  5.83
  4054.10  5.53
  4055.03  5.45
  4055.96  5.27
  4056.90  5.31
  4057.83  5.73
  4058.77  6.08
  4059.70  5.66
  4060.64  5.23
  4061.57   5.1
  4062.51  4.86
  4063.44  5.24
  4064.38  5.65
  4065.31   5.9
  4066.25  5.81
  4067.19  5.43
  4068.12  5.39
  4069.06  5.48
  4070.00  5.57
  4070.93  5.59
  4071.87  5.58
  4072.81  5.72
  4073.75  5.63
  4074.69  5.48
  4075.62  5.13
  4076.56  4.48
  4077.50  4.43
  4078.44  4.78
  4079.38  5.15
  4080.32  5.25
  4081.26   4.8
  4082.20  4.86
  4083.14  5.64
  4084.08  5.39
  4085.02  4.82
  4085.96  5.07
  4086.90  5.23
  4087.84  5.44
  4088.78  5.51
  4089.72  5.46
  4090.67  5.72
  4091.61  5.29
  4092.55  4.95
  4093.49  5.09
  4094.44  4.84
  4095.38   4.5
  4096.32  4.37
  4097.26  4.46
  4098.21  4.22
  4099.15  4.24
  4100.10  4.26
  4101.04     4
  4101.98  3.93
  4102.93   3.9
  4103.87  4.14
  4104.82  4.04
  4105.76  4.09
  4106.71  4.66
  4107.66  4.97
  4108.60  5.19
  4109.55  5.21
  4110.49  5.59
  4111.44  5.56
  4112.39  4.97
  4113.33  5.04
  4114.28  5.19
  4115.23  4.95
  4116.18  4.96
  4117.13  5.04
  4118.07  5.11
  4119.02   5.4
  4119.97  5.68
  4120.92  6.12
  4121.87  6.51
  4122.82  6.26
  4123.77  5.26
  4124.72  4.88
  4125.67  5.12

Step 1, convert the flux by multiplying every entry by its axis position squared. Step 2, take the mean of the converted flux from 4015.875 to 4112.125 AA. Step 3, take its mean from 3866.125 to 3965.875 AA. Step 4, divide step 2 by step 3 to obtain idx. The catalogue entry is 1.6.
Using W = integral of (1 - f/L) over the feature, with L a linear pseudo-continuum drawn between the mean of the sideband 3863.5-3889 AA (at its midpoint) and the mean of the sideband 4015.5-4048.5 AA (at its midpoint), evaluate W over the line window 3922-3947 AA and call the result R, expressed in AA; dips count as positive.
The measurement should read 7.7 AA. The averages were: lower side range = 3.44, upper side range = 5.75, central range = 2.97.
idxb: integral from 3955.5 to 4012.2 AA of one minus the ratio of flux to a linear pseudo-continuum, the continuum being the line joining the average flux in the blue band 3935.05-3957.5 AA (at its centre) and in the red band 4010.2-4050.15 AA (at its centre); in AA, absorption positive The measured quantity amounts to 4.9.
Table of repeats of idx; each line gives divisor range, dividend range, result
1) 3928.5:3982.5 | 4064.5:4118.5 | 1.63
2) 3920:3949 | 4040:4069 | 1.89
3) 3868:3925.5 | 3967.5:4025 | 1.34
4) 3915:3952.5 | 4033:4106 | 1.64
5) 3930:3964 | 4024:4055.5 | 1.77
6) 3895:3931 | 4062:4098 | 1.39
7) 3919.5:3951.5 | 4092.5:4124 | 1.62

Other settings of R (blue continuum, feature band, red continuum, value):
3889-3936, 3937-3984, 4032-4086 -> 8.2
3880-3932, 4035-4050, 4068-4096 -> -3.2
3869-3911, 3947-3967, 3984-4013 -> 3.8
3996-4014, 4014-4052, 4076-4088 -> -3.7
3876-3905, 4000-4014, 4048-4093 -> -2.1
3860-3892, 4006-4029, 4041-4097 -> -3.7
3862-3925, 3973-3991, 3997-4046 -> 2.0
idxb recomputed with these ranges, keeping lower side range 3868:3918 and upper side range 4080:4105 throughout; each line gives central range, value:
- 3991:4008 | -4.20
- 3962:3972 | 4.92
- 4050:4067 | -3.52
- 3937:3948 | 1.50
